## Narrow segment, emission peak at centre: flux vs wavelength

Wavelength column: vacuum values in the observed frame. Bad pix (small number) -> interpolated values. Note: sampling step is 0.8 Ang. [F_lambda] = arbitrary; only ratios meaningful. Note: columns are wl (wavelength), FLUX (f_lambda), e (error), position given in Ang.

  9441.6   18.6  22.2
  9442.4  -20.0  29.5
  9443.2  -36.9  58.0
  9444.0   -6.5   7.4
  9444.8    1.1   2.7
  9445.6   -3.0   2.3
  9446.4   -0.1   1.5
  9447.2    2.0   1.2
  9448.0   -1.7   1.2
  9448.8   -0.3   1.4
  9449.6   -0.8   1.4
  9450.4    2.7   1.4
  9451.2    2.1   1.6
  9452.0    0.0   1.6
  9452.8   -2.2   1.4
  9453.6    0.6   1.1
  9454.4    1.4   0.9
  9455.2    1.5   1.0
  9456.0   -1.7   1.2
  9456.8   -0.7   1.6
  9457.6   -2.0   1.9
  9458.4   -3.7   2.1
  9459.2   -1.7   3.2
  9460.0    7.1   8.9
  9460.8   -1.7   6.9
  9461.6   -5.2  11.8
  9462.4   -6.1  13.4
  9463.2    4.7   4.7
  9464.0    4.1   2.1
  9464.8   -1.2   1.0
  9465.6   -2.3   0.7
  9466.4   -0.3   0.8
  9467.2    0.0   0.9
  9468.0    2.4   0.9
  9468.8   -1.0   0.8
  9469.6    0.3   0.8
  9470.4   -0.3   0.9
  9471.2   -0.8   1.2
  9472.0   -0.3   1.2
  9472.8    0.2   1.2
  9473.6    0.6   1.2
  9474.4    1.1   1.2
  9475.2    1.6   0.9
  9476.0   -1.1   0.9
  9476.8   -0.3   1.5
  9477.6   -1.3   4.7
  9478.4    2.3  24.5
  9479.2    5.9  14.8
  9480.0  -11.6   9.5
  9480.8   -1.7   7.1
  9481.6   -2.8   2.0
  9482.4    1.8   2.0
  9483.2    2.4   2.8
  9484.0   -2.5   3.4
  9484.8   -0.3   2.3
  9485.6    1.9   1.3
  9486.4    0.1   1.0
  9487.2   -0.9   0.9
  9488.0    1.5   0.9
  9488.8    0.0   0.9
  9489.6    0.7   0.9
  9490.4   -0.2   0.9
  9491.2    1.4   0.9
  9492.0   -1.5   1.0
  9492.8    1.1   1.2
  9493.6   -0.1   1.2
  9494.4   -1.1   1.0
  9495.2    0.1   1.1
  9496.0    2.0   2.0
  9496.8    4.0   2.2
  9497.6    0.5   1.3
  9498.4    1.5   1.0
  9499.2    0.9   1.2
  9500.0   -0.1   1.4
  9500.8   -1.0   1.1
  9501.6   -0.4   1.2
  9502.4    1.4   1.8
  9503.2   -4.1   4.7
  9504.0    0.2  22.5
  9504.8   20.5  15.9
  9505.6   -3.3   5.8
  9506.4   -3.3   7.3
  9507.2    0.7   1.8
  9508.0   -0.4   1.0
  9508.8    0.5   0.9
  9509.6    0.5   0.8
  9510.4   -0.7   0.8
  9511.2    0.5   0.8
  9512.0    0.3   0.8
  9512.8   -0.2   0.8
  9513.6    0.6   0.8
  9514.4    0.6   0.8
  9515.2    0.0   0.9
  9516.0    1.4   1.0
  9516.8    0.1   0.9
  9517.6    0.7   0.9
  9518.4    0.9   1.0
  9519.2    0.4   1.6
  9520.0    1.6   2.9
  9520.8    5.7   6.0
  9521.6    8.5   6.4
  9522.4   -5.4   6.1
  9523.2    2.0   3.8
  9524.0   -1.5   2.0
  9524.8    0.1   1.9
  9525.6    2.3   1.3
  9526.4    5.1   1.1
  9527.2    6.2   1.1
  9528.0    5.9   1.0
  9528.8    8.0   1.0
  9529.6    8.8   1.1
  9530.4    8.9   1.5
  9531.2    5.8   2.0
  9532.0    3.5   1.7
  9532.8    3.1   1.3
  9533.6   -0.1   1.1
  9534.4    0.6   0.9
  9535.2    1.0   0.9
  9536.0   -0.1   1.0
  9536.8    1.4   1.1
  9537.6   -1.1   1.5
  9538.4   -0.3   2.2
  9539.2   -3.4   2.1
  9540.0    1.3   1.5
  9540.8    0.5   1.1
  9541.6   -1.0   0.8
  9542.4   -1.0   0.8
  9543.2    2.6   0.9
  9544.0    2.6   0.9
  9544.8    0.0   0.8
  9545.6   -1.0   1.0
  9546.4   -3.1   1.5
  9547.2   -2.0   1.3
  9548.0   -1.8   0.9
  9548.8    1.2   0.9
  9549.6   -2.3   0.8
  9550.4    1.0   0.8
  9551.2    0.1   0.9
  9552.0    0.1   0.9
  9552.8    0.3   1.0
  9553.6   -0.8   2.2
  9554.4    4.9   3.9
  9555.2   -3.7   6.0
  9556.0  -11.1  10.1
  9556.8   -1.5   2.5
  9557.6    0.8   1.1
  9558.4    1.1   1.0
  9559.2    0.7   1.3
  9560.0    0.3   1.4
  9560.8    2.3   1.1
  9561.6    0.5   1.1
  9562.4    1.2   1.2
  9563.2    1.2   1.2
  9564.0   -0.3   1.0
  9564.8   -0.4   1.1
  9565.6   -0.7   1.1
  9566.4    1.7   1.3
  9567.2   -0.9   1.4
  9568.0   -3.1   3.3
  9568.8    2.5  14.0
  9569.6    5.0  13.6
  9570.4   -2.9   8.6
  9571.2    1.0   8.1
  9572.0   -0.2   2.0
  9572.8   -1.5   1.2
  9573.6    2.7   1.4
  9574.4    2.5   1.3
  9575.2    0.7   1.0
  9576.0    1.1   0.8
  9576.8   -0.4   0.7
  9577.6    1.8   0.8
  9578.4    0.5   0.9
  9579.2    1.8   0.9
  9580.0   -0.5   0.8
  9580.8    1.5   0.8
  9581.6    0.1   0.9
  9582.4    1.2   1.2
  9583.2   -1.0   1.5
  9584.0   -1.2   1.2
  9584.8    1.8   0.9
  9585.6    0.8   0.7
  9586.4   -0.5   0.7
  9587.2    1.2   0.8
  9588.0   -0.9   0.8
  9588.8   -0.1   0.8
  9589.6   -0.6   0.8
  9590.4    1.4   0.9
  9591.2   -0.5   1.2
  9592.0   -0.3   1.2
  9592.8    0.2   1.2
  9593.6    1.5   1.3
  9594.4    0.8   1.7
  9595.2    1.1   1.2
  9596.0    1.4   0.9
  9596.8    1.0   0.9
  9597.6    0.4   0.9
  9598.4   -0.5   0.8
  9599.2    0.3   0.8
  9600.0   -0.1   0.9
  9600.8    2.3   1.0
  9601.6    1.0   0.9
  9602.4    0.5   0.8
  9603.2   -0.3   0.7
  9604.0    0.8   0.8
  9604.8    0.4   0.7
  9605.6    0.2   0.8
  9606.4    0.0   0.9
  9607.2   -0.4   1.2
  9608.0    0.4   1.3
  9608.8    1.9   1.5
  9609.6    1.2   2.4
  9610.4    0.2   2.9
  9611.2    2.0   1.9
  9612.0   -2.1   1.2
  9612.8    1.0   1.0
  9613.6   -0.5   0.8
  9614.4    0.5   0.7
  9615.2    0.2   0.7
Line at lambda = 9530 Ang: [O III] 5007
